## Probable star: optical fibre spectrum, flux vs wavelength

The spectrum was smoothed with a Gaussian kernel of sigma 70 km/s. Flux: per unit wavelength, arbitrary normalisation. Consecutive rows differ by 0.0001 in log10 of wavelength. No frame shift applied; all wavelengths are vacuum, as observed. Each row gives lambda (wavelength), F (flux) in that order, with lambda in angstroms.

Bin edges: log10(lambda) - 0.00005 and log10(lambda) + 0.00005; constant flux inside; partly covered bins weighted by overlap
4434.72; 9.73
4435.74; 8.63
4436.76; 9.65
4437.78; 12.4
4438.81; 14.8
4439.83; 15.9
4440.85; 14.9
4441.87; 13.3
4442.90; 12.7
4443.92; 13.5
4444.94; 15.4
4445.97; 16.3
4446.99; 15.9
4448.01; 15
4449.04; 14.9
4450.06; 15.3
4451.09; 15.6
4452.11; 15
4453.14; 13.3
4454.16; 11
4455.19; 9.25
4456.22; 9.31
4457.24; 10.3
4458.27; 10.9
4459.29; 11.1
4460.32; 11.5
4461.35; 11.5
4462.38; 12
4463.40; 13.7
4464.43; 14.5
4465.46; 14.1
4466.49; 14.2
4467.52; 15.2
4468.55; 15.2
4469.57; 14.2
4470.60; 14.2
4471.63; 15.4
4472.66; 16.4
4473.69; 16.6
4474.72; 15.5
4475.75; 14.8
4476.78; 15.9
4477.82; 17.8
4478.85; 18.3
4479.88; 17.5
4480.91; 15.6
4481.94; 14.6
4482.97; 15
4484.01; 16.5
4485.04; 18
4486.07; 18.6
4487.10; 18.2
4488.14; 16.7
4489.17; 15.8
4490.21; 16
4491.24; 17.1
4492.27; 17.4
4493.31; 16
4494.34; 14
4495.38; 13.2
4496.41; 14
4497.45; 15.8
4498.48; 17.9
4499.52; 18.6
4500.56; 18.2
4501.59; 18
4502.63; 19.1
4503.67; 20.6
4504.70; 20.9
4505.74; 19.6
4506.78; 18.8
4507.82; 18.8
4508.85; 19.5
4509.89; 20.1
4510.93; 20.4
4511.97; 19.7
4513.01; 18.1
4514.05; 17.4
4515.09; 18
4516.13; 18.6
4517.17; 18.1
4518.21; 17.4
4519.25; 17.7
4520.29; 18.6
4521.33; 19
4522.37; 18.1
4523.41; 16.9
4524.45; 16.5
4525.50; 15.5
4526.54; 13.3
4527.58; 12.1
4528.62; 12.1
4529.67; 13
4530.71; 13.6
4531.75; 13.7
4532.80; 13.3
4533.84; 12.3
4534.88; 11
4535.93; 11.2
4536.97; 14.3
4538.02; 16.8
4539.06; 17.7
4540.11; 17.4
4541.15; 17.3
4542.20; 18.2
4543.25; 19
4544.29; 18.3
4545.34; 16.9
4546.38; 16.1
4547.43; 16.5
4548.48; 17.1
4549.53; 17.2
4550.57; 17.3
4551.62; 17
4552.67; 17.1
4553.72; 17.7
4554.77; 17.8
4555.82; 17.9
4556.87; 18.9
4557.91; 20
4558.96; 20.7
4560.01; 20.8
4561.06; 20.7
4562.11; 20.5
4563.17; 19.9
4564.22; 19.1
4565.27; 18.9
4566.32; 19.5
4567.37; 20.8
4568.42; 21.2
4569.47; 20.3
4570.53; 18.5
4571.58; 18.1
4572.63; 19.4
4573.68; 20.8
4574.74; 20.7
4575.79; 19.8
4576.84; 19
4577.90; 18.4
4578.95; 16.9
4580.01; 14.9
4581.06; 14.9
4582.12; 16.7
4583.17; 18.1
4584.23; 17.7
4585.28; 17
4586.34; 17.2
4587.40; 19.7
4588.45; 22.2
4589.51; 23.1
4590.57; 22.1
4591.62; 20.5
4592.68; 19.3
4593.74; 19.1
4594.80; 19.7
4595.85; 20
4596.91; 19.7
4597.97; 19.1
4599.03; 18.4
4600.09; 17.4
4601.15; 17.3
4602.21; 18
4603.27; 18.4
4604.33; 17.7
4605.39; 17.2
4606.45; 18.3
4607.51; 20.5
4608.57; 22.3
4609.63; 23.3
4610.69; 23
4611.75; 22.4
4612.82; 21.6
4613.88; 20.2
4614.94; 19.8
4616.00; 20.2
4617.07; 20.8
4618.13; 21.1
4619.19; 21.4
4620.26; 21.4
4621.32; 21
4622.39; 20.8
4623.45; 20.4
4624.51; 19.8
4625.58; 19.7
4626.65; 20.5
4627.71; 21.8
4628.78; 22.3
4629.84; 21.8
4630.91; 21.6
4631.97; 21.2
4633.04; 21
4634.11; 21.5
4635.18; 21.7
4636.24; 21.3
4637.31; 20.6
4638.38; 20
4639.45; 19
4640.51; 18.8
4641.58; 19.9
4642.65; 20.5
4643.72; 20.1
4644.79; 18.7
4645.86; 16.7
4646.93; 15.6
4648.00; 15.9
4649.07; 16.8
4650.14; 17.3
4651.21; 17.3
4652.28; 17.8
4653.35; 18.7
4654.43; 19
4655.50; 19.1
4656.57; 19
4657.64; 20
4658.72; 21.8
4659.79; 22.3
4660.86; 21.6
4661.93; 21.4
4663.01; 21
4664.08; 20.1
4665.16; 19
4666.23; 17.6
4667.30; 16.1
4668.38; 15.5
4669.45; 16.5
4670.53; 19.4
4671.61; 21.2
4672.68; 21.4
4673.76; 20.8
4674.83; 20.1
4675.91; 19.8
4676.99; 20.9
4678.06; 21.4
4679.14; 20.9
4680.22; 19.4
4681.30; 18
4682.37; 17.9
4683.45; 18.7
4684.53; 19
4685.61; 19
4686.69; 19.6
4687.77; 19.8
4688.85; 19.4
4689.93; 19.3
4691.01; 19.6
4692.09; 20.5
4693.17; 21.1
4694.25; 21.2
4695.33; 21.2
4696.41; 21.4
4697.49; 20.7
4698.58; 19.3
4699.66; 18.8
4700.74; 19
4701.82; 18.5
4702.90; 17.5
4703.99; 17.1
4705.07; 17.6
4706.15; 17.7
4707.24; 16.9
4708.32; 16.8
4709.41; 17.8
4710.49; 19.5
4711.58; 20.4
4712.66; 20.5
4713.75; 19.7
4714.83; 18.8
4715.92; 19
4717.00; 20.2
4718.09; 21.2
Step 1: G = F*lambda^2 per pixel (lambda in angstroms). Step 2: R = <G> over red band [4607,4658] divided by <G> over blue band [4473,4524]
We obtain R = 1.22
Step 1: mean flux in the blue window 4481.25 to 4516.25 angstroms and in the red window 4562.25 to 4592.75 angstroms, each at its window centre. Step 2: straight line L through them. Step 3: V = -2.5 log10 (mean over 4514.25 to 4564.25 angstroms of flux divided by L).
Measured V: 0.10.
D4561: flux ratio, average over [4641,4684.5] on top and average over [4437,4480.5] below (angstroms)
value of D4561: 1.35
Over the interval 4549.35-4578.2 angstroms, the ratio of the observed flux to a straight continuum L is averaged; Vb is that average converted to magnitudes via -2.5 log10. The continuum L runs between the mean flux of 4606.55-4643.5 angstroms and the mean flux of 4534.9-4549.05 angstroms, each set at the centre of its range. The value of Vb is -0.09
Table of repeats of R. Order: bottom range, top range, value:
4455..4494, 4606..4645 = 1.49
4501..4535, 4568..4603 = 1.15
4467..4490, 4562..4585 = 1.21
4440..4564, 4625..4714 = 1.30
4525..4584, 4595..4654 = 1.18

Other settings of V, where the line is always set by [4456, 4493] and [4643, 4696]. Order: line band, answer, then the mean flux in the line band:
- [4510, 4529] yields -0.08 mag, 17.2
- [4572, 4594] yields -0.09 mag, 18.9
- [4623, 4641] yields -0.13 mag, 20.8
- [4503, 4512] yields -0.25 mag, 19.8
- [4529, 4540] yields 0.18 mag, 13.8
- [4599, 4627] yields -0.12 mag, 20.1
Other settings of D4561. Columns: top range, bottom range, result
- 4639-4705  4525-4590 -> 1.10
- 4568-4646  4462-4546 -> 1.21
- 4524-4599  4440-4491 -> 1.21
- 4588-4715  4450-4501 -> 1.32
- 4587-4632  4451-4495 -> 1.38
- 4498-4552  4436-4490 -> 1.17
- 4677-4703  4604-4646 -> 0.96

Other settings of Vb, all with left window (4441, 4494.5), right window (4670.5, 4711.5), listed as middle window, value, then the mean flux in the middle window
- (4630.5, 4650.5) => -0.059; 19.4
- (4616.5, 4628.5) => -0.158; 20.8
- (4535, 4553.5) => -0.021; 16.7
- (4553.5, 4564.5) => -0.171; 19.5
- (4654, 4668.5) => -0.048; 19.7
